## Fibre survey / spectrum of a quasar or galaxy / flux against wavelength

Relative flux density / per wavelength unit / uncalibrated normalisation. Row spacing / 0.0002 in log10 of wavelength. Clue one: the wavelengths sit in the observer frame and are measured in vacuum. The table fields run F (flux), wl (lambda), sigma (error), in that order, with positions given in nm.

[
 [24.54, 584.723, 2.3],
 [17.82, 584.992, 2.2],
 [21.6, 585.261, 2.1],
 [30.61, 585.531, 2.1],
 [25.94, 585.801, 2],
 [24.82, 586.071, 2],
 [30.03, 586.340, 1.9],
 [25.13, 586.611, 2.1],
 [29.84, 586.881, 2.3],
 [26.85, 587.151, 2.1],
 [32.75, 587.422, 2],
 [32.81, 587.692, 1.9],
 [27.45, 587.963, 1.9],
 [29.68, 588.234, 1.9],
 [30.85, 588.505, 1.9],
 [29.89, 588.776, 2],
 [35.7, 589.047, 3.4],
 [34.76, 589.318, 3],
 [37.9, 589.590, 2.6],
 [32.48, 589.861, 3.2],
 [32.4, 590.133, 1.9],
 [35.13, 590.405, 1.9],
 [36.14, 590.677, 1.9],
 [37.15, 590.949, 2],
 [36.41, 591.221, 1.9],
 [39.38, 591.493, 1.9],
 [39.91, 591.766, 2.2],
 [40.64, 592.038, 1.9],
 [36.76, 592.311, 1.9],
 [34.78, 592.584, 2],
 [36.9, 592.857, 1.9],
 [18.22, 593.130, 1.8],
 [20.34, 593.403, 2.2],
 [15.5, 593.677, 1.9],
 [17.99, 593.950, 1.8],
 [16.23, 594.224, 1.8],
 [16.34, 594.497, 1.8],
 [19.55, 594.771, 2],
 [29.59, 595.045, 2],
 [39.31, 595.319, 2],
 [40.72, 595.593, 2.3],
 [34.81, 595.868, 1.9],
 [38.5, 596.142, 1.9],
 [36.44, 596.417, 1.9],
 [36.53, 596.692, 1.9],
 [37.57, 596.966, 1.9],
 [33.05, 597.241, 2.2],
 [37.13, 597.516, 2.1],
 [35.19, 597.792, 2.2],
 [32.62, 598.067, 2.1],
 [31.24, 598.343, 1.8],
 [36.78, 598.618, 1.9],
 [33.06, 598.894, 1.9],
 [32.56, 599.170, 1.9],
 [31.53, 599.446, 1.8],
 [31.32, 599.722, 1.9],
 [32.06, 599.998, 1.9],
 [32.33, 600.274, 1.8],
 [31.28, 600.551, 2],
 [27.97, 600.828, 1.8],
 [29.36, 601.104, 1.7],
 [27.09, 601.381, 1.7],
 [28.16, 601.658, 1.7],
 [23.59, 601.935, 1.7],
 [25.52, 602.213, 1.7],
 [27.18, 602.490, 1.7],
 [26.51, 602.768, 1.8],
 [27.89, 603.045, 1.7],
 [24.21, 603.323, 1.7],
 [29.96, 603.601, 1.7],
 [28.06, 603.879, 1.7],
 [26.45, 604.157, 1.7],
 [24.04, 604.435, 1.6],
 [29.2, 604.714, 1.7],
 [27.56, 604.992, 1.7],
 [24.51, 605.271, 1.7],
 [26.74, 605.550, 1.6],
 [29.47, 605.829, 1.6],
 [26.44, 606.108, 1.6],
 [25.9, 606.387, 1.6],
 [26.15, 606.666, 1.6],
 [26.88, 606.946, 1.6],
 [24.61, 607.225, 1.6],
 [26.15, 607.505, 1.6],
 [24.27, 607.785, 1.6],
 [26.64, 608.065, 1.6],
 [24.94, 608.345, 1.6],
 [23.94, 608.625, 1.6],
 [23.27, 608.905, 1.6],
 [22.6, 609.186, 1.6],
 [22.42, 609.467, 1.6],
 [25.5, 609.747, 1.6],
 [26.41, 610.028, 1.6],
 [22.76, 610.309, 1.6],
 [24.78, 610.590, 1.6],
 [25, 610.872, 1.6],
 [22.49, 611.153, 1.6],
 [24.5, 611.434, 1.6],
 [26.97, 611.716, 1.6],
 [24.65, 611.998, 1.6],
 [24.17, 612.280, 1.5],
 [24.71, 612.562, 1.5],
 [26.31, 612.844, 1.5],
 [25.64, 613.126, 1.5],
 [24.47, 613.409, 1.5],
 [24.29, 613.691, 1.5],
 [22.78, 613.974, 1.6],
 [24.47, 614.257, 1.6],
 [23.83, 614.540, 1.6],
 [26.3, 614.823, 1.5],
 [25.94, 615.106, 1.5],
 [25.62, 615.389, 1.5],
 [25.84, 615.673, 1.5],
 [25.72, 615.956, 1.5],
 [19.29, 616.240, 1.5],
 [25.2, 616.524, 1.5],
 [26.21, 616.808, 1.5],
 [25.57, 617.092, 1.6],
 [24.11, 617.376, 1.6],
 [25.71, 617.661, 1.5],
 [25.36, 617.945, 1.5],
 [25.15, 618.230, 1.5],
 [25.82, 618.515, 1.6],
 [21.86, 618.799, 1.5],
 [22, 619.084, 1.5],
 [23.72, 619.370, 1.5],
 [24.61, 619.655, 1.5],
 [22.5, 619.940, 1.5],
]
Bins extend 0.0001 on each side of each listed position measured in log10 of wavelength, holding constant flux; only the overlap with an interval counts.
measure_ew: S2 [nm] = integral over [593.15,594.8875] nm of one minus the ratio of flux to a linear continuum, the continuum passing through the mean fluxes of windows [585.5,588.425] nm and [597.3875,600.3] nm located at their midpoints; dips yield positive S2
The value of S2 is 0.76 nm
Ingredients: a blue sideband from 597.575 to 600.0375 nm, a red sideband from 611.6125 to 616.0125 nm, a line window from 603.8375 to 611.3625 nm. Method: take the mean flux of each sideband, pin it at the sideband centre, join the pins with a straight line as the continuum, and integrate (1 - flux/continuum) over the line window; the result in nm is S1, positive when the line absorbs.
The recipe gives 0.794 nm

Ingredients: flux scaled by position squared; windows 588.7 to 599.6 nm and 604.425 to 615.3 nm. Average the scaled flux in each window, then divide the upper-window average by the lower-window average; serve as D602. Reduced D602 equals 0.82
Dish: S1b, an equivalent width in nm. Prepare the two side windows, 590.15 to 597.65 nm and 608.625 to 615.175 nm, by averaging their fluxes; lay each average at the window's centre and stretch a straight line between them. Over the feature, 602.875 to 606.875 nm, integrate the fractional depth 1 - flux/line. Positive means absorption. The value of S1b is 0.07 nm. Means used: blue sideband 31.9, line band 26.9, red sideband 24.5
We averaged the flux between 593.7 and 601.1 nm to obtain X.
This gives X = 31.3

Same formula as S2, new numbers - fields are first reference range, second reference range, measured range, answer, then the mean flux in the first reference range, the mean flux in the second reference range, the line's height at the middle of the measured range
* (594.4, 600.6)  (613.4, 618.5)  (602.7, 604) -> 0.13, 33.2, 24.8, 30.5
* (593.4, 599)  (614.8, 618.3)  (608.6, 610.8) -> 0.24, 30.6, 25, 26.9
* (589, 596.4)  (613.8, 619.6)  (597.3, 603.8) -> -0.19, 31.6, 24.5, 29.3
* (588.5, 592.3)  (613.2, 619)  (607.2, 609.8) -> 0.33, 35.8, 24.7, 28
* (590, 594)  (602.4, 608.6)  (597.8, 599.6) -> -0.23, 32.1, 26.5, 29.3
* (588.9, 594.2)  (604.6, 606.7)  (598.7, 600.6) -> -0.19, 32.2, 27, 29.2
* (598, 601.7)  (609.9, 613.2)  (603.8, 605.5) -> 0.12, 31.3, 24.8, 28.6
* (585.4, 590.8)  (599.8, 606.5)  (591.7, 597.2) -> -0.13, 31.1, 27.6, 29.6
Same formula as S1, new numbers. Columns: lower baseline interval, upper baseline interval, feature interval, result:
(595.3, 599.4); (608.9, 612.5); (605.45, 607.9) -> 0.123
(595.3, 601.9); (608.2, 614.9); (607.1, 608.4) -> 0.081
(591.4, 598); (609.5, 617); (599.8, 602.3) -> 0.029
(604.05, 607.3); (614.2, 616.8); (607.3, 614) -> 0.272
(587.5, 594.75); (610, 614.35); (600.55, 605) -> 0.023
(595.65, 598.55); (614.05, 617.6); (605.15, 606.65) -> 0.190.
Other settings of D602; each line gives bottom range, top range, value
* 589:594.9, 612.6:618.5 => 0.89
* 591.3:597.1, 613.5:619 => 0.86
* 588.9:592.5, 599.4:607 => 0.79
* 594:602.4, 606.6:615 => 0.83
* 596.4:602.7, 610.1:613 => 0.81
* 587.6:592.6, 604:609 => 0.79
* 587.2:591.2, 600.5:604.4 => 0.86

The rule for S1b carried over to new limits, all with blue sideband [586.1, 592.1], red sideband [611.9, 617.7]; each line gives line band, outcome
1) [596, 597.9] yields -0.36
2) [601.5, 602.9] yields 0.13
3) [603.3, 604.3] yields 0.03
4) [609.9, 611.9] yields 0.10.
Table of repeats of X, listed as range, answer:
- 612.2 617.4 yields 24.8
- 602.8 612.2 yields 25.6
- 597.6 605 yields 29.4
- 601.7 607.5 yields 26.6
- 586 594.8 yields 30.2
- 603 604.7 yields 26.9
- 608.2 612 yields 24.3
